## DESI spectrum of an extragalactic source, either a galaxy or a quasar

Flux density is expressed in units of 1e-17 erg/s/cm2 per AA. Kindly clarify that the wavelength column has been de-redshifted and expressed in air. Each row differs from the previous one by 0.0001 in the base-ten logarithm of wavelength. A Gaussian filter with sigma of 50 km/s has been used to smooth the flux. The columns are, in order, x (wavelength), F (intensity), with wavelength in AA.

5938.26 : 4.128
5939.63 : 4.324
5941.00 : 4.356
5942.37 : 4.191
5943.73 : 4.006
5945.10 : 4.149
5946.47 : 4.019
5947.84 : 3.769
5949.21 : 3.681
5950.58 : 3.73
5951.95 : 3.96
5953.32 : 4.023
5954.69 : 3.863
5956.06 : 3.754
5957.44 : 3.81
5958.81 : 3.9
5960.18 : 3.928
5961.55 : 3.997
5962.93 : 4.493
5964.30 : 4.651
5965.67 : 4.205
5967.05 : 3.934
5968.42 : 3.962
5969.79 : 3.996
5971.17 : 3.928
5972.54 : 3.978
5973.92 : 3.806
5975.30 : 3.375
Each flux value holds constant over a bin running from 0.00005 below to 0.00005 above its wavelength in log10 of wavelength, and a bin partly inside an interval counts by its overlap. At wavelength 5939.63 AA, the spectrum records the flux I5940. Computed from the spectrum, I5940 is 4.324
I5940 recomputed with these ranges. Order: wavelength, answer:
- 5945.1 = 4.149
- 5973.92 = 3.806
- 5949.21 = 3.681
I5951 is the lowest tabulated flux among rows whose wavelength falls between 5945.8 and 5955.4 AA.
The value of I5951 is 3.681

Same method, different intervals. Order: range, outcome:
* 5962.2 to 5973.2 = 3.928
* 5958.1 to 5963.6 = 3.9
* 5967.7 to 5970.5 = 3.962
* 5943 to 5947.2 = 4.006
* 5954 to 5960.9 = 3.754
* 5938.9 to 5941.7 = 4.324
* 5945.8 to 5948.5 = 3.769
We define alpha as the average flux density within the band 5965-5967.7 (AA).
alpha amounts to 4.06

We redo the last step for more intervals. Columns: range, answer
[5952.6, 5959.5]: 3.87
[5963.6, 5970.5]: 4.15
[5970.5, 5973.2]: 3.96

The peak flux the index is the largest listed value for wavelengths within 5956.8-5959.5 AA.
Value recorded 3.9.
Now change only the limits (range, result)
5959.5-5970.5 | 4.651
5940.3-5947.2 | 4.356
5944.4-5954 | 4.149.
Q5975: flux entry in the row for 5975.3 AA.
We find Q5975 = 3.375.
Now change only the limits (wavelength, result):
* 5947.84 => 3.769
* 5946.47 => 4.019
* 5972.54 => 3.978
